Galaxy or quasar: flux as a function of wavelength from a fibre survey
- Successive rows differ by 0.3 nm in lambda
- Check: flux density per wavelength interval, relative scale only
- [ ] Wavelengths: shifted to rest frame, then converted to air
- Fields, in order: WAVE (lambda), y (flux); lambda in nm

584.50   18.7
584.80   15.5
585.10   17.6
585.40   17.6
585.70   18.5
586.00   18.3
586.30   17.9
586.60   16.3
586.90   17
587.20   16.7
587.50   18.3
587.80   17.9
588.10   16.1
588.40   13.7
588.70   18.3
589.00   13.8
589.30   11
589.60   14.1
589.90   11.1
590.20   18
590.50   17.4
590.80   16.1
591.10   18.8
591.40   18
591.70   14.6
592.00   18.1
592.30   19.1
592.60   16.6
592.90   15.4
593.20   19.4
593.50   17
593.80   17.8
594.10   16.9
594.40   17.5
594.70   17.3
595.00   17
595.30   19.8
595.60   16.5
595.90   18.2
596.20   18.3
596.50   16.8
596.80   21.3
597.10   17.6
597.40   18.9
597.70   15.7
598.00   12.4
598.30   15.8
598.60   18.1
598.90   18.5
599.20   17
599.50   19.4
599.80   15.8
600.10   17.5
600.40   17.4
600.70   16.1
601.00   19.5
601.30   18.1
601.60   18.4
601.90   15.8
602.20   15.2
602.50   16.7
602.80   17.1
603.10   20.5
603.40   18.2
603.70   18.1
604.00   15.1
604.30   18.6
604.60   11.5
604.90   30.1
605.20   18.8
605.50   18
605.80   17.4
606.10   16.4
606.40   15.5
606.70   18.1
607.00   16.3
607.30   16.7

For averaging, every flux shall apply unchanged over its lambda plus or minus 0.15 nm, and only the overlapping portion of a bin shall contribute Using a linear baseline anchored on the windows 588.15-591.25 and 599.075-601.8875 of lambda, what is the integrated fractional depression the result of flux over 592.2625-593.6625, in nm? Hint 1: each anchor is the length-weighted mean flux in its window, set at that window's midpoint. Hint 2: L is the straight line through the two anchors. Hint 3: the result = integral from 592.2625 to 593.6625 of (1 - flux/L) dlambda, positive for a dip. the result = -0.12 nm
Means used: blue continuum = 15.3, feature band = 17.4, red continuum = 17.6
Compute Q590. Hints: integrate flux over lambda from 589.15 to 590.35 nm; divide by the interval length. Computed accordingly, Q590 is 13.5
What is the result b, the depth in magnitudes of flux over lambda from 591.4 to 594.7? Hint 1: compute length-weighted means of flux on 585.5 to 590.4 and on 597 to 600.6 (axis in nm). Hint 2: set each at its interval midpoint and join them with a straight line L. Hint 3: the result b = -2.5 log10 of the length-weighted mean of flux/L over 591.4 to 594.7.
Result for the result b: -0.05 mag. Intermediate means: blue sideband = 16.1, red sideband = 17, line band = 17.3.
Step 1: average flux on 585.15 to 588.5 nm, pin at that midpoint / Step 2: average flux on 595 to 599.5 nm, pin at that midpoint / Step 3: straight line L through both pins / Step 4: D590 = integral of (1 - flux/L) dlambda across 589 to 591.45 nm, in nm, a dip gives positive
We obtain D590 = 0.28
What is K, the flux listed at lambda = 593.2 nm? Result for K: 19.4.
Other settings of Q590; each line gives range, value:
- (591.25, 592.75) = 17.3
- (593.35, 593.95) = 17.4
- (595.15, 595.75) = 18.1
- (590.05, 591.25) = 17.6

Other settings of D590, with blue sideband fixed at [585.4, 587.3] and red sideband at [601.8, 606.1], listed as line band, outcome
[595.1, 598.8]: 0.058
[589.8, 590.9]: 0.109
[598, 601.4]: 0.091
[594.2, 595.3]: 0.006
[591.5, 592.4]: 0.021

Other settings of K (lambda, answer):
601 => 19.5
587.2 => 16.7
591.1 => 18.8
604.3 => 18.6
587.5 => 18.3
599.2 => 17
